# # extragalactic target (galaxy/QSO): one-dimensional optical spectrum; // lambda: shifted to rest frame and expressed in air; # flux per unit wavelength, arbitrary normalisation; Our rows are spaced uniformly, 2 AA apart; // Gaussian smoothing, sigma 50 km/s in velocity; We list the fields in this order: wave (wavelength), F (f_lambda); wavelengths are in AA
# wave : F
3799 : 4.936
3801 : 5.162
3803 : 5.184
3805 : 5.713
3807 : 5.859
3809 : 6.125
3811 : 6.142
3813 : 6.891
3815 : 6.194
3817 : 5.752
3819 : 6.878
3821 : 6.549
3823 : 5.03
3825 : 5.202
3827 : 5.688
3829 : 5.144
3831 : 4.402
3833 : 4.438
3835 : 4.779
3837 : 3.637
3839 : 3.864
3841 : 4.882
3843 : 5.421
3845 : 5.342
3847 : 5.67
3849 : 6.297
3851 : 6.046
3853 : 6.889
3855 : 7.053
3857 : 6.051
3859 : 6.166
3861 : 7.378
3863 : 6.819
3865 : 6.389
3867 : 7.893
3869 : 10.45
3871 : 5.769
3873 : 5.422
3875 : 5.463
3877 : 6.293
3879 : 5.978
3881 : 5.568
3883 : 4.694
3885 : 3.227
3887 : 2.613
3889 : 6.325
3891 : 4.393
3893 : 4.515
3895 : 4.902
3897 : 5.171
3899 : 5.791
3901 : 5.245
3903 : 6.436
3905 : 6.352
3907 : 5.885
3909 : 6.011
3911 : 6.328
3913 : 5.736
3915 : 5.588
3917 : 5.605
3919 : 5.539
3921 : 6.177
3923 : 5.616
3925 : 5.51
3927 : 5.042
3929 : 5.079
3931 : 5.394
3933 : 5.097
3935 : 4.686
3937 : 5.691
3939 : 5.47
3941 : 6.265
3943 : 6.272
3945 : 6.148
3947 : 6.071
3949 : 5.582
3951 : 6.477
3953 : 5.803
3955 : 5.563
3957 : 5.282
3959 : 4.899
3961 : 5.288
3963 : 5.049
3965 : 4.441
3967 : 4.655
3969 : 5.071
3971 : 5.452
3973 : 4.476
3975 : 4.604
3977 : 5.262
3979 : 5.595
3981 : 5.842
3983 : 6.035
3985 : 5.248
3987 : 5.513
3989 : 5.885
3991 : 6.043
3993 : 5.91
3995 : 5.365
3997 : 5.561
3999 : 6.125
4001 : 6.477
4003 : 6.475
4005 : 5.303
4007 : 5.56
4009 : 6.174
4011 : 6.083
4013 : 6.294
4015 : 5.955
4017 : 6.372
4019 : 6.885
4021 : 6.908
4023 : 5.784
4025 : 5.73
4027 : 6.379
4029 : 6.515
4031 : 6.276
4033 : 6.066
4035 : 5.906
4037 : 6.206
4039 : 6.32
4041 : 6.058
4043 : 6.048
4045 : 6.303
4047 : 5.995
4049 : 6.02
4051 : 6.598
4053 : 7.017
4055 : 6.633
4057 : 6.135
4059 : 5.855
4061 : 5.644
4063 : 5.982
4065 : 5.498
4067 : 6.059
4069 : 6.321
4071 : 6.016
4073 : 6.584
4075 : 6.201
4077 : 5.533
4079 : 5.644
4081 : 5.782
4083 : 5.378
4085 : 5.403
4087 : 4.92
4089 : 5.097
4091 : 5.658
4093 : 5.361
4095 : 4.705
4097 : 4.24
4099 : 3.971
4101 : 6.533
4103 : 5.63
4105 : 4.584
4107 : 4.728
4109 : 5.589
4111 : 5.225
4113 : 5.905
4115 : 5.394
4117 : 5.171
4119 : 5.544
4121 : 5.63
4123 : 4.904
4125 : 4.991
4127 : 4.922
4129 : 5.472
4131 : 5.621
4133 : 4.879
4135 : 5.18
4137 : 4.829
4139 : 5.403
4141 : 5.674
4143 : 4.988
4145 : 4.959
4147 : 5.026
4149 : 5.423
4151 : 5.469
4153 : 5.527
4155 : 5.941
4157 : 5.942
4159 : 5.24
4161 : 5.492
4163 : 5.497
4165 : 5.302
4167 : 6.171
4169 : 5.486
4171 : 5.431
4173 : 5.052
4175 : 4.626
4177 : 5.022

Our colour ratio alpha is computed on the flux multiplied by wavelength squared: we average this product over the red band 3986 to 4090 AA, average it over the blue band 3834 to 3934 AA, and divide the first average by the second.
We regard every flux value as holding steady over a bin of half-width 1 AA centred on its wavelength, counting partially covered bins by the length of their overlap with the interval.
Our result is 1.15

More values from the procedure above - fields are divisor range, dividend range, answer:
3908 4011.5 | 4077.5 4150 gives 1.01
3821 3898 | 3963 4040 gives 1.12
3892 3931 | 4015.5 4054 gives 1.19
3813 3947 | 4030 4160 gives 1.10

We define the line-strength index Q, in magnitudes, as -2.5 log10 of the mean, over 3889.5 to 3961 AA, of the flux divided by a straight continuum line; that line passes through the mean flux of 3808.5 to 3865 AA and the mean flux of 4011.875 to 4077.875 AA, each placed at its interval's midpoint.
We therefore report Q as 0.06 mag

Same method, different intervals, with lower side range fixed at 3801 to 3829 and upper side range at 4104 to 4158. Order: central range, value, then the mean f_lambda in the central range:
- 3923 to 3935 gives 0.09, 5.21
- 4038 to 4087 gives -0.11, 6.02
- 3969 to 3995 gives 0.02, 5.47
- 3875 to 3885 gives 0.08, 5.38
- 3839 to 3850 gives 0.09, 5.37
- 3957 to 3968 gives 0.15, 4.9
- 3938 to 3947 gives -0.07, 6.04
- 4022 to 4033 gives -0.12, 6.13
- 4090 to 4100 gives 0.12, 4.79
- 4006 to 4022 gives -0.14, 6.28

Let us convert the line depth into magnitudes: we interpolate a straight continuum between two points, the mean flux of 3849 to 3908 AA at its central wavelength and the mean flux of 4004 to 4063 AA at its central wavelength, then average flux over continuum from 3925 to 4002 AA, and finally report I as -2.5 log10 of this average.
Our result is 0.11 mag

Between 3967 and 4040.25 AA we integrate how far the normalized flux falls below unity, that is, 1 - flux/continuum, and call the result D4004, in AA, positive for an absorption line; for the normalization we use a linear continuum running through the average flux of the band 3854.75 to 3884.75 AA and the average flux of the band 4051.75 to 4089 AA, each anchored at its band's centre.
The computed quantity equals 2.4 AA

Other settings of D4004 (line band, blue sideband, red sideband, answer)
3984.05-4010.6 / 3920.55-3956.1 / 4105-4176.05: -1.3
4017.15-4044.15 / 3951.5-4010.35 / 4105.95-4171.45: -3.9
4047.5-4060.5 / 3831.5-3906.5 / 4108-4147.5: -2.3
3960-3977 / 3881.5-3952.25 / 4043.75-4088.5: 2.2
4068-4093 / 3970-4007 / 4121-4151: -1.6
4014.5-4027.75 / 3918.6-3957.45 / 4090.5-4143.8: -2.1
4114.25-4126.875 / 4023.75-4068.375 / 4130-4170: 0.8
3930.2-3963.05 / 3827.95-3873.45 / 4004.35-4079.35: 2.3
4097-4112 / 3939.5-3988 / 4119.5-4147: 0.3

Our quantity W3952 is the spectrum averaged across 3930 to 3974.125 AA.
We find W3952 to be 5.41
